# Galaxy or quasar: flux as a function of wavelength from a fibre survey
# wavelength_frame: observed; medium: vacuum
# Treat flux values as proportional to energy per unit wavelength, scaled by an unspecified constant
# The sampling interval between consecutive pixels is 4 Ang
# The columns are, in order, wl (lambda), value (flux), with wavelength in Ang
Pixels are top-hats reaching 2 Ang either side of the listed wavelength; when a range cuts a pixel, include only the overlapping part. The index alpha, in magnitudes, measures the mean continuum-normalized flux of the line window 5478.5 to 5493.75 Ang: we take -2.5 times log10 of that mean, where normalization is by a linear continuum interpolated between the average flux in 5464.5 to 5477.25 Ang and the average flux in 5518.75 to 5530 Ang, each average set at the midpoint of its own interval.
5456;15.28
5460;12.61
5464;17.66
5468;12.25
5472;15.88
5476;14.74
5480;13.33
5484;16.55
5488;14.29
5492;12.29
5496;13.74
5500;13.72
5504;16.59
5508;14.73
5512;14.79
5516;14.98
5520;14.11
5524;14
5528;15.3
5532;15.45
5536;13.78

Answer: 0.03 mag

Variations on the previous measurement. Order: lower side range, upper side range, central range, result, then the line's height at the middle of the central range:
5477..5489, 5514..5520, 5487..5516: 0.027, 14.7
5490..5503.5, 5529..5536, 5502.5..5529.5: -0.042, 14.3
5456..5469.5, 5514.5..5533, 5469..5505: 0.006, 14.5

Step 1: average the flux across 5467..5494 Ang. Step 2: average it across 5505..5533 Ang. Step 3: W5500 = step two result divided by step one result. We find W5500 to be 1.04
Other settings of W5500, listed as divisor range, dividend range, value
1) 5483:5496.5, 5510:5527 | 1.03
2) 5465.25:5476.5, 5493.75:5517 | 1.02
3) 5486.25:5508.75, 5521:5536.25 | 1.04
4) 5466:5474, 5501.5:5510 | 1.11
